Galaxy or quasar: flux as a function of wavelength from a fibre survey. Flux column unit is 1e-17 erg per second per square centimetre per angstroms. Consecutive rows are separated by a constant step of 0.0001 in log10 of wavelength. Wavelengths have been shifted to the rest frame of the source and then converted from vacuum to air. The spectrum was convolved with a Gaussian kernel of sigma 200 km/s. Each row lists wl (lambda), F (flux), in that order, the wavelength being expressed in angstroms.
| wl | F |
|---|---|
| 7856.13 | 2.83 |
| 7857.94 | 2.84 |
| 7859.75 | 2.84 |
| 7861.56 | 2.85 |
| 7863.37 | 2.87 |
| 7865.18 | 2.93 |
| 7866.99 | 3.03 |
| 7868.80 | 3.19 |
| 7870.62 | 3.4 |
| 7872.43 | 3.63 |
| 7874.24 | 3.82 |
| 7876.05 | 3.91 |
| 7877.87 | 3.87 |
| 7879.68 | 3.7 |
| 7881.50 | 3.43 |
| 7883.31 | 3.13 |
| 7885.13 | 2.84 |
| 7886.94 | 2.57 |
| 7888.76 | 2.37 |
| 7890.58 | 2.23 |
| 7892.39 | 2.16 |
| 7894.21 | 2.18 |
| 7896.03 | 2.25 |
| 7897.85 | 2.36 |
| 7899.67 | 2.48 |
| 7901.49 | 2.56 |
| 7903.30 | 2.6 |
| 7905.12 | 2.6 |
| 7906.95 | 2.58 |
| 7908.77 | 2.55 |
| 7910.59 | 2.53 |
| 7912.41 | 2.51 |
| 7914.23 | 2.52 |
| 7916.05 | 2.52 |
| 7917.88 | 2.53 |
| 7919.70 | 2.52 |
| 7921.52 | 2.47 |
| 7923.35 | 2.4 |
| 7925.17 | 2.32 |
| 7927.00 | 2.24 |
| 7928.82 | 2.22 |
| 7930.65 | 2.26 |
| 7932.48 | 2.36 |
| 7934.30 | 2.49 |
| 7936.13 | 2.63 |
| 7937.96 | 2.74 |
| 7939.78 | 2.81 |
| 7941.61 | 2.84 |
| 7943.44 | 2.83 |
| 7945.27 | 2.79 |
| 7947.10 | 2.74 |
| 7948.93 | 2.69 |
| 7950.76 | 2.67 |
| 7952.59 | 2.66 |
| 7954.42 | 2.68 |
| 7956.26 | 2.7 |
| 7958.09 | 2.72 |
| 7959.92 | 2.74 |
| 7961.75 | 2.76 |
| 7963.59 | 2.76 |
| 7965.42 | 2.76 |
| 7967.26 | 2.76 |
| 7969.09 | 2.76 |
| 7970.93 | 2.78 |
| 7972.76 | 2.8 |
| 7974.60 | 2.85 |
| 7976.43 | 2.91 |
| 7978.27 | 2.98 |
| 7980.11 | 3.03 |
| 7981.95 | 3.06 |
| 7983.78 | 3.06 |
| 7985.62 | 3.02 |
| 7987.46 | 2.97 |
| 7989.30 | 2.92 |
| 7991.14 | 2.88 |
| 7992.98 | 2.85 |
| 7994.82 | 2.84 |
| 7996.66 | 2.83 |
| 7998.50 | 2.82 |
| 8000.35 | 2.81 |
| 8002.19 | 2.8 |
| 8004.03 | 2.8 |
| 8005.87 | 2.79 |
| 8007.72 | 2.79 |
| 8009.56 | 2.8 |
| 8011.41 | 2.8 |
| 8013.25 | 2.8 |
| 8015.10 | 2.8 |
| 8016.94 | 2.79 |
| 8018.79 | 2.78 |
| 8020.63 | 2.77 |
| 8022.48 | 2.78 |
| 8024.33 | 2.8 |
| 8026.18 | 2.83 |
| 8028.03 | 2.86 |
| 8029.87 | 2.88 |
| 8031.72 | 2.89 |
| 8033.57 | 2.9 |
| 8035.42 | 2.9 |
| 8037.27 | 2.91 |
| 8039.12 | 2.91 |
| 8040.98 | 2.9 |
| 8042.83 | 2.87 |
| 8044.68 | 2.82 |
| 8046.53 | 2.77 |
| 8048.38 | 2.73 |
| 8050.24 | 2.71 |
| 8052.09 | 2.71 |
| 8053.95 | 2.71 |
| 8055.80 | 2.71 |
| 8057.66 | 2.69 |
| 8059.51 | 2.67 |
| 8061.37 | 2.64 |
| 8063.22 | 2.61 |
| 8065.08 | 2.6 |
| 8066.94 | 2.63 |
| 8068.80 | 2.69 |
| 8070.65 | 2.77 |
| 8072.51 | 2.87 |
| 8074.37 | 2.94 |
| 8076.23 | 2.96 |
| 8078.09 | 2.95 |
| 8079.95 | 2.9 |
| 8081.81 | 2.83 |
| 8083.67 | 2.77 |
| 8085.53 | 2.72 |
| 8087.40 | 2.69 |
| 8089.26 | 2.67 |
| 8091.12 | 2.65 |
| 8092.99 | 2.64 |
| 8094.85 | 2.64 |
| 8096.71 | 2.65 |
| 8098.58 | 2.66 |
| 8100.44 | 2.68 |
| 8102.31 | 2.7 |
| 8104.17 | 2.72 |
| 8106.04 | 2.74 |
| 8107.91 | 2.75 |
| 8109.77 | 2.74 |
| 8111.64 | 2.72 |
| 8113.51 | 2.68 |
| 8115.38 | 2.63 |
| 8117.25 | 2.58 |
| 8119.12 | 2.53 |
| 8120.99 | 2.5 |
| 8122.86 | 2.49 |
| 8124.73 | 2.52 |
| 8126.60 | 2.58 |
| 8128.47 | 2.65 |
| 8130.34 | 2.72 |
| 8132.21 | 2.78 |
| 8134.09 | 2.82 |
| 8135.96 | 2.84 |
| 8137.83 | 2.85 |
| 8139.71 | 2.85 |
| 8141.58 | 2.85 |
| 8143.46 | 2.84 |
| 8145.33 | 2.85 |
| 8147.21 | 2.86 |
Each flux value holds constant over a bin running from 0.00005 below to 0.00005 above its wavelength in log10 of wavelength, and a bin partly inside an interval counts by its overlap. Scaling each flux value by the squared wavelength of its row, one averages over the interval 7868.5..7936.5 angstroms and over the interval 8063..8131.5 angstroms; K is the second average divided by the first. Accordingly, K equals 1.05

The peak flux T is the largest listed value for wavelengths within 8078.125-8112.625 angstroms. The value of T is 2.9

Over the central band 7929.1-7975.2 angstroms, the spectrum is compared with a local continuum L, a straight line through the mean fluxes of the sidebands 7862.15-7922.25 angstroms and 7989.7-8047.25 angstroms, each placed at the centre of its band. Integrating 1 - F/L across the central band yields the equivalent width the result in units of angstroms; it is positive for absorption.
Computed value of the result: 2.1 angstroms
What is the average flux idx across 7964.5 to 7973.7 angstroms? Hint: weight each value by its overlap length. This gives 2.77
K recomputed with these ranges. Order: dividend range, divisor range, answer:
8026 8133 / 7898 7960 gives 1.10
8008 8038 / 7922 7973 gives 1.09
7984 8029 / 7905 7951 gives 1.13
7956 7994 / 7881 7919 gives 1.15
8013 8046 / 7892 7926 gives 1.19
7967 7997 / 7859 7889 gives 0.93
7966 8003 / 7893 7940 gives 1.19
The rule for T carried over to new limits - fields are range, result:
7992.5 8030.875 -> 2.88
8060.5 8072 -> 2.77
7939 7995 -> 3.06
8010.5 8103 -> 2.96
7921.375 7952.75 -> 2.84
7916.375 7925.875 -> 2.53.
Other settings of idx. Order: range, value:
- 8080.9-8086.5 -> 2.77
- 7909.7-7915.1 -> 2.52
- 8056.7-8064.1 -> 2.65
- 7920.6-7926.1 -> 2.4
